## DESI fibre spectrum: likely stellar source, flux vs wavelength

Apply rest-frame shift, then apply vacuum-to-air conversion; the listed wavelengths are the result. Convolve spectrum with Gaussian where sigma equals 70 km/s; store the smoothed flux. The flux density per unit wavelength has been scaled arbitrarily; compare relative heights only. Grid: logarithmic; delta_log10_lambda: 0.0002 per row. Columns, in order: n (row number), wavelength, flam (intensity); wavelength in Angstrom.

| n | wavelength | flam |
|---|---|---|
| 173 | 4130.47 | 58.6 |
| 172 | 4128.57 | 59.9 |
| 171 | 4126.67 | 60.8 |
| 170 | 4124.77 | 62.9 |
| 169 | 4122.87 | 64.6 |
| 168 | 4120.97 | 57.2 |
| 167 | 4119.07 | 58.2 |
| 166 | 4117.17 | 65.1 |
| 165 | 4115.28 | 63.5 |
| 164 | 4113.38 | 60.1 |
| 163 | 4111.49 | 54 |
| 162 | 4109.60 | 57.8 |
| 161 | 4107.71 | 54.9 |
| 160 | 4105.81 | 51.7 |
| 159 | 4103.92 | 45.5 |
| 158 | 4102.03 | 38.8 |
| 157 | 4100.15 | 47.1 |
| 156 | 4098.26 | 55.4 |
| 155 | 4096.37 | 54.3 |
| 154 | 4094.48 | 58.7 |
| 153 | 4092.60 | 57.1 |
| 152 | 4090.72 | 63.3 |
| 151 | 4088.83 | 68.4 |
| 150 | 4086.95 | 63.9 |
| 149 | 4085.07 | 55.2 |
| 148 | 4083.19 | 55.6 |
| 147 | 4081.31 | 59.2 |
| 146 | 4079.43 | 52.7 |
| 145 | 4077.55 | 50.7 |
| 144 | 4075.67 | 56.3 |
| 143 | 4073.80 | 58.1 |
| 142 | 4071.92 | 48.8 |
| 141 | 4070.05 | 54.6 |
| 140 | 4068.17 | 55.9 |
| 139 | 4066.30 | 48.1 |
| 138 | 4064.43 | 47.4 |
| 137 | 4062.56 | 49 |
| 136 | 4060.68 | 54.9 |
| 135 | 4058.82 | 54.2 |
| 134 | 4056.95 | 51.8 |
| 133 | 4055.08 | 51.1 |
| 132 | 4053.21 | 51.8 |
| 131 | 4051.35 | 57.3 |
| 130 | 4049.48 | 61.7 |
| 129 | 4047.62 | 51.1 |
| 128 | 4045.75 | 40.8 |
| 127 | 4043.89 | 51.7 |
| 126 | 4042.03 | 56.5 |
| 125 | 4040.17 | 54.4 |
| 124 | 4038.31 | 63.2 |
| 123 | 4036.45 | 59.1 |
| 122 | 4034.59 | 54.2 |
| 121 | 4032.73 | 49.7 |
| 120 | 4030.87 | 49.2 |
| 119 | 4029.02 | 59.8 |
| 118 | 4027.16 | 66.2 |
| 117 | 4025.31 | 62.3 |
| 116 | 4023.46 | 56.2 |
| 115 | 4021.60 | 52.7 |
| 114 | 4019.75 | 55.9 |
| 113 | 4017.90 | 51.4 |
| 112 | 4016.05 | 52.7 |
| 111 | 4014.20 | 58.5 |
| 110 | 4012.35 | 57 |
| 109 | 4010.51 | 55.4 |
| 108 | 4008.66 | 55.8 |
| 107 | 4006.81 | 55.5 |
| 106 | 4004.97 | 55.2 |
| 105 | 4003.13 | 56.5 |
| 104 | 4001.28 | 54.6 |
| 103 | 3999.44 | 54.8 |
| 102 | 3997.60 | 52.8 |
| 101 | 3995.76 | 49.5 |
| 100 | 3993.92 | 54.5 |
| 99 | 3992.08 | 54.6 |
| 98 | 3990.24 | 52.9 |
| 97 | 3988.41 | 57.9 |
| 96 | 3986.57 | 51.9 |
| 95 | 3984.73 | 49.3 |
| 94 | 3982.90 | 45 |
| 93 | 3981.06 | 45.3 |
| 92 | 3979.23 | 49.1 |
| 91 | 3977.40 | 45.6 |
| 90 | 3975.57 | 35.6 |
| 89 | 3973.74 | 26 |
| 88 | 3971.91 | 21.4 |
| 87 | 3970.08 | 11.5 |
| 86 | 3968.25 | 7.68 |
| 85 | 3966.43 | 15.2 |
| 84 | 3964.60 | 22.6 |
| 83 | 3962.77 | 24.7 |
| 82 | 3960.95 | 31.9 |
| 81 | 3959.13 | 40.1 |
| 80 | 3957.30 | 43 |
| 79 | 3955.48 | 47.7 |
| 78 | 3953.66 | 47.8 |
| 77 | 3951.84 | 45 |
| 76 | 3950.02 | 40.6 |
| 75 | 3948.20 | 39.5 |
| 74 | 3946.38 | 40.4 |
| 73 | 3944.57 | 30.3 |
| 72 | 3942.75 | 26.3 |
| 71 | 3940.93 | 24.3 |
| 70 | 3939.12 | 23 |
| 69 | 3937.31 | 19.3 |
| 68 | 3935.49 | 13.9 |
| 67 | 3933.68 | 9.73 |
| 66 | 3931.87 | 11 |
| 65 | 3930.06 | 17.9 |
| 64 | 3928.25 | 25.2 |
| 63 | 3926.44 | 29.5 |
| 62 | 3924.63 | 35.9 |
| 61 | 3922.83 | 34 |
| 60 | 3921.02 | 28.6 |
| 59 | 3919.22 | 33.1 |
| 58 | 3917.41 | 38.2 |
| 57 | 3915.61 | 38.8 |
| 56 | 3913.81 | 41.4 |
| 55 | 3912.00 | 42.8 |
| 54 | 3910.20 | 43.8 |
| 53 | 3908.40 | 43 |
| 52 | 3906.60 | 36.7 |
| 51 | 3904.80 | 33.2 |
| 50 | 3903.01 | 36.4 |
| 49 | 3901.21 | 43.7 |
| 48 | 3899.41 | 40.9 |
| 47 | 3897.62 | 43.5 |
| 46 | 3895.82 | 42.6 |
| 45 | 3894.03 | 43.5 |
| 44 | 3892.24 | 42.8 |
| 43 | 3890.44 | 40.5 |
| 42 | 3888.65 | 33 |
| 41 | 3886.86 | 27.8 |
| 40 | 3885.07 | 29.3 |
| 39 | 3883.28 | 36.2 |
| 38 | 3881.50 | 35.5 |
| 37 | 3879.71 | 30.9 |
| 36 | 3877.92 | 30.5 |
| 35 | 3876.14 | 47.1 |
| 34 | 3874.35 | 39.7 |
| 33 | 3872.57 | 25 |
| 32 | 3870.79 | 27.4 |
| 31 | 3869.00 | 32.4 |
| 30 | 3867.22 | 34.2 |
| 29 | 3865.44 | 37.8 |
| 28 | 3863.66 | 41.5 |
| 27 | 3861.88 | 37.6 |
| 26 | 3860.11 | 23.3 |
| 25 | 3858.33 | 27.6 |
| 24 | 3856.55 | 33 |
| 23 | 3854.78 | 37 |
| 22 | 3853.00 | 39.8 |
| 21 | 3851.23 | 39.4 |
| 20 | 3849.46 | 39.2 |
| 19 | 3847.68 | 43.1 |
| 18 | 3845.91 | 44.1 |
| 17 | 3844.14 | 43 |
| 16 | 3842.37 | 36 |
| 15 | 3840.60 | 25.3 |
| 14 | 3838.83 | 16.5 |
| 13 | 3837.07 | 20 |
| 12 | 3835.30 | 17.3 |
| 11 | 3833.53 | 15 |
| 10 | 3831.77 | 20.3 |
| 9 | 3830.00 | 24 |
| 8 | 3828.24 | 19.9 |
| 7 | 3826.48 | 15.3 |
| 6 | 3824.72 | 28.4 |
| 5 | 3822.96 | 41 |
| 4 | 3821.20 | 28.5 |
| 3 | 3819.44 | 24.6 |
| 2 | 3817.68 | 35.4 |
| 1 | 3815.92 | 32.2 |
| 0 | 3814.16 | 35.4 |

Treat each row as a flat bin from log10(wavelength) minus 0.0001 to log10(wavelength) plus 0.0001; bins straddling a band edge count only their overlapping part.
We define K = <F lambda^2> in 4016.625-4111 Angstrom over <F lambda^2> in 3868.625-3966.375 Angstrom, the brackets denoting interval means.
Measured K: 1.7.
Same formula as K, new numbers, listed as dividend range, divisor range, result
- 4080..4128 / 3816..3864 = 2.17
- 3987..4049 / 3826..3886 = 1.90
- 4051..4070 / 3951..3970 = 1.74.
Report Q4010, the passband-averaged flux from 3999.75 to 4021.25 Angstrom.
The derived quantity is 55.2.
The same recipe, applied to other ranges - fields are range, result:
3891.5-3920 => 40.3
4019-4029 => 58.8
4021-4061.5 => 55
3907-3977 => 30.4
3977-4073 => 53.6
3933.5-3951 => 27.5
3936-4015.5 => 41.3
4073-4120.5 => 56.2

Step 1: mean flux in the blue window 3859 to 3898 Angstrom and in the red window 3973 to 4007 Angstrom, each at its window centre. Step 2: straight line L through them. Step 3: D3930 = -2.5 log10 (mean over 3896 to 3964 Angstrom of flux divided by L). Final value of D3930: 0.23 mag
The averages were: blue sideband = 35.4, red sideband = 49.8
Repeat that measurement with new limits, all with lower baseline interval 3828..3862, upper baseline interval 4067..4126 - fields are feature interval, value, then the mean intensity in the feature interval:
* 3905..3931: 0.08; 34.8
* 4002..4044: -0.15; 56.1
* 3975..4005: -0.13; 50.9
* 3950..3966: 0.12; 37.3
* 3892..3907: -0.13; 40.4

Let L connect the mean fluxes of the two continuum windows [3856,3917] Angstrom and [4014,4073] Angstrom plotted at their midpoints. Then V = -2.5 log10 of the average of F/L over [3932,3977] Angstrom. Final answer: 0.47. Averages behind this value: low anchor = 36.6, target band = 28.5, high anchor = 54.1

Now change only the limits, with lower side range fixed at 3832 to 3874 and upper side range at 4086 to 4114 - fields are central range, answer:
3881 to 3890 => 0.07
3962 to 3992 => 0.23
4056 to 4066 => 0.01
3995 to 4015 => -0.19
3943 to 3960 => 0.01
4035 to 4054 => -0.10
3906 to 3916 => -0.11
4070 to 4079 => -0.01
